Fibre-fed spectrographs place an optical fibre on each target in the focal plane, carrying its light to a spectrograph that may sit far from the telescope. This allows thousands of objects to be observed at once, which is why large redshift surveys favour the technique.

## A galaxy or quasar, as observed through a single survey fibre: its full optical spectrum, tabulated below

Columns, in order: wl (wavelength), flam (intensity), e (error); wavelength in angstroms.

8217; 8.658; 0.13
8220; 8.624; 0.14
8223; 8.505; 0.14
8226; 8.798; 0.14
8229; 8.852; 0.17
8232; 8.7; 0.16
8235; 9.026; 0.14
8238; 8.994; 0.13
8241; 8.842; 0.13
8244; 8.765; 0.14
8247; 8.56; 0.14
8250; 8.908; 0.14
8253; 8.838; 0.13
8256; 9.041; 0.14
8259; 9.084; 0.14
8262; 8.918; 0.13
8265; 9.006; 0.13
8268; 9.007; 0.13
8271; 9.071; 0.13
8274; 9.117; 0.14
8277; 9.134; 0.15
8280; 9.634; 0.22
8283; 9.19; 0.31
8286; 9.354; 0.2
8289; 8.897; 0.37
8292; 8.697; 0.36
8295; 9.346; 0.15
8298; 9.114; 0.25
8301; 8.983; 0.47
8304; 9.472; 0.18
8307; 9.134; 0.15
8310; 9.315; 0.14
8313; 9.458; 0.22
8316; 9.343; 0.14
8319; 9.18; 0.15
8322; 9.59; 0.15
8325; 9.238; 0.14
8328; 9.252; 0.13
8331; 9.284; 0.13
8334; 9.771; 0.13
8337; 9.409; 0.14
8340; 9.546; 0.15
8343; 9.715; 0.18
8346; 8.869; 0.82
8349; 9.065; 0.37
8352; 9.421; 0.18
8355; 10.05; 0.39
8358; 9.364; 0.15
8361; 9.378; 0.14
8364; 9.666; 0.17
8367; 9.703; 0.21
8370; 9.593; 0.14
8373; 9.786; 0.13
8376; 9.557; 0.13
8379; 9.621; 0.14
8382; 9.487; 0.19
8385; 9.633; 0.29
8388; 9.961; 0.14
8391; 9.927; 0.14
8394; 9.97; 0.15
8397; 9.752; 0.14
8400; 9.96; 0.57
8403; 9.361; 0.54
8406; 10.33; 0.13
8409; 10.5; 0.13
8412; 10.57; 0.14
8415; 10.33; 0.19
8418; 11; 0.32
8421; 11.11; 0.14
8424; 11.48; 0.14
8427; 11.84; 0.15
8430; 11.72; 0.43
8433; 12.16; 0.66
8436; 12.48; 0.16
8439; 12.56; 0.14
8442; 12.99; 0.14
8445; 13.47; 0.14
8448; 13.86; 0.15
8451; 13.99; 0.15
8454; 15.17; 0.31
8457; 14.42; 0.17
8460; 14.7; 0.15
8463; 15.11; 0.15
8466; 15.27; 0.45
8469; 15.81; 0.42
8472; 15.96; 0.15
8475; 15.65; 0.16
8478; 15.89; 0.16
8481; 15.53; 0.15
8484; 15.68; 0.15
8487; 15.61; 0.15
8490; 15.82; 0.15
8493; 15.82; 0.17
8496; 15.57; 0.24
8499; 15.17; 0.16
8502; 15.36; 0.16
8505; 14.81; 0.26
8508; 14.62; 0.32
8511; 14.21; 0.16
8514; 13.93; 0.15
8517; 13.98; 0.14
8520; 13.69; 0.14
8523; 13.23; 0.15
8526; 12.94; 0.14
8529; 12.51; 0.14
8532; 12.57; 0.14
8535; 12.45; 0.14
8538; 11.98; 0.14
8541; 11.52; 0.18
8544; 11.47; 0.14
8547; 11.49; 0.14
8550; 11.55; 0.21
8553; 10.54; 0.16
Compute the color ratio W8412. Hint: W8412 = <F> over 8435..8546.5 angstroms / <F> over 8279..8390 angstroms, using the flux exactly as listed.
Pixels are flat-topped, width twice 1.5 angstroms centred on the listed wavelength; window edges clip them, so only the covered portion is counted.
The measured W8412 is 1.5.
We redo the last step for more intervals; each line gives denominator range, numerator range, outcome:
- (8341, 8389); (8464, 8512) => 1.62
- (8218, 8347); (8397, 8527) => 1.49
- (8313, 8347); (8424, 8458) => 1.39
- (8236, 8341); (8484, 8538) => 1.55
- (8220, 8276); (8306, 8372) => 1.06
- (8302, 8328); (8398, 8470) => 1.34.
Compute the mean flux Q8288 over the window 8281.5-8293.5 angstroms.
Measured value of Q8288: 9.03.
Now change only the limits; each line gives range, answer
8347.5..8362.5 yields 9.46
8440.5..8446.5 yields 13.2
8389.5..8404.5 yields 9.79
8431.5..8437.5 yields 12.3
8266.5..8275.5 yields 9.07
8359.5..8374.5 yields 9.63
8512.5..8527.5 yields 13.6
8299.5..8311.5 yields 9.23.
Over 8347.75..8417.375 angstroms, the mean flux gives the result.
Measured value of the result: 9.8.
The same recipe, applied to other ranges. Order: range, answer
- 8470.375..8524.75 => 15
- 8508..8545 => 13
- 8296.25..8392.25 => 9.46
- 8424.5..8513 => 14.5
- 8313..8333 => 9.34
